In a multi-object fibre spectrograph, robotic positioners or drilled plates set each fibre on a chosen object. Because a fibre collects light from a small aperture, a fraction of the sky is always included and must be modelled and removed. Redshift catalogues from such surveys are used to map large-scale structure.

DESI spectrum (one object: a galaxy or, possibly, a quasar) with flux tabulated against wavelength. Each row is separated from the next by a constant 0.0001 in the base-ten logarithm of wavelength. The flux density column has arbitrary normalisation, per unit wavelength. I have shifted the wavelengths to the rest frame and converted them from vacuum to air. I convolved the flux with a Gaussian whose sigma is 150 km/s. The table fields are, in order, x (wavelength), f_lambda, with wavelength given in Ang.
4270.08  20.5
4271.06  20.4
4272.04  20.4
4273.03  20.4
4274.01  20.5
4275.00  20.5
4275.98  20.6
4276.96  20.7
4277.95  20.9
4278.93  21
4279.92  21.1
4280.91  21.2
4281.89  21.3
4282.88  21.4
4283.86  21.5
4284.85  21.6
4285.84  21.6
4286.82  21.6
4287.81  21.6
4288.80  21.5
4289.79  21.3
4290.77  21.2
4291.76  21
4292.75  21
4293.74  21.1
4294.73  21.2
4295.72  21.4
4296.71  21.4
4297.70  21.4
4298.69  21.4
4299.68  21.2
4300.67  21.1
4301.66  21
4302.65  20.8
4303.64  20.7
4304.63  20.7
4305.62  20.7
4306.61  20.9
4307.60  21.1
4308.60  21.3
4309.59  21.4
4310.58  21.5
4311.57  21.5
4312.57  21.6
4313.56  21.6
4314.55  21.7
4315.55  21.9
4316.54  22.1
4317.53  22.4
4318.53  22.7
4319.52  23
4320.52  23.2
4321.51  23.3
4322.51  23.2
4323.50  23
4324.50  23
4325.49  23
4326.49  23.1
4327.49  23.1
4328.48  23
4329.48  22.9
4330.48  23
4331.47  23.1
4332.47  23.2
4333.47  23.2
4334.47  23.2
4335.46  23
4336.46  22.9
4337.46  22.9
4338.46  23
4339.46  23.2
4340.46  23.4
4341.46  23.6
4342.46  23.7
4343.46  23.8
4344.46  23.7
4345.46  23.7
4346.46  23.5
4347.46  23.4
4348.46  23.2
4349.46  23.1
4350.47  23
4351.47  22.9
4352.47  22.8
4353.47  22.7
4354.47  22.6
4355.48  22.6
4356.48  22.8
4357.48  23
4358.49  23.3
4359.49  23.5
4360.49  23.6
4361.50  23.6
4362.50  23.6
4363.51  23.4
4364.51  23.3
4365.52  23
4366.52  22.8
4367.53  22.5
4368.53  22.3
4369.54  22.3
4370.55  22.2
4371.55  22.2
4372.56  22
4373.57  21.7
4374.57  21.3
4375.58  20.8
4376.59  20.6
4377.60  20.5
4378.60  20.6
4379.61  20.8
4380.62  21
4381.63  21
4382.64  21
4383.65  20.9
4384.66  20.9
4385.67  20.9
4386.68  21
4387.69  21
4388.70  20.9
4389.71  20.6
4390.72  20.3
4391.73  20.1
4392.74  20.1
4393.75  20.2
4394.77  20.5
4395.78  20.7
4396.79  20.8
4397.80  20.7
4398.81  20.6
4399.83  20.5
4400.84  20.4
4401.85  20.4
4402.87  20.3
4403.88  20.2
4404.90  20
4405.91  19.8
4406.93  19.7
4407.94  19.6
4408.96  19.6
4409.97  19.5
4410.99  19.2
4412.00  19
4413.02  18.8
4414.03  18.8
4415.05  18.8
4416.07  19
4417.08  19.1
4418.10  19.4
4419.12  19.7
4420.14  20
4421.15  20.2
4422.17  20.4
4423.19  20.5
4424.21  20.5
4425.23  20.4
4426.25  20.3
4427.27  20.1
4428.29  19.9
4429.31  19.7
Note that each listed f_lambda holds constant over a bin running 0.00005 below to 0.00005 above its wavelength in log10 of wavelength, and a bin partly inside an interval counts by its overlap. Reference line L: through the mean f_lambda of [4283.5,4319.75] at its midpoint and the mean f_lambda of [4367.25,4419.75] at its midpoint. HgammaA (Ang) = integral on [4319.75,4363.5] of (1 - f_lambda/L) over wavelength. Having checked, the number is -4.5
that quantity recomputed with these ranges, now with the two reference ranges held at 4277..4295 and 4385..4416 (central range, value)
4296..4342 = -2.9 Ang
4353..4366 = -1.7 Ang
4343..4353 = -1.3 Ang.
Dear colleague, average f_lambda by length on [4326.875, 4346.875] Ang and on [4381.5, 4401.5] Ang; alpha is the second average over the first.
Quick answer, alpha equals 0.89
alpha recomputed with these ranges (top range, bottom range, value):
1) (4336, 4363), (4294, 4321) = 1.08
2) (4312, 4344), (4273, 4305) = 1.08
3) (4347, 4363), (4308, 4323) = 1.04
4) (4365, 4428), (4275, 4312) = 0.97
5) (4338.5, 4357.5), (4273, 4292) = 1.10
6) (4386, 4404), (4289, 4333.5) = 0.94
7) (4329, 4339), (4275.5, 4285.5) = 1.09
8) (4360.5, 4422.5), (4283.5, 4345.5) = 0.94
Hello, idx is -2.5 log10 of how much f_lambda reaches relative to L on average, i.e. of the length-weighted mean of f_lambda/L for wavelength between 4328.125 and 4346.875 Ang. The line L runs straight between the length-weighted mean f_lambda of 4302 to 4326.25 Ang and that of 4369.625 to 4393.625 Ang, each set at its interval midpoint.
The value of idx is -0.080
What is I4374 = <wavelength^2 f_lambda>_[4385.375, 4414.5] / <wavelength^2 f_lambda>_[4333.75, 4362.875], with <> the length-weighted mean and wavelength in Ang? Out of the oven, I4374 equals 0.89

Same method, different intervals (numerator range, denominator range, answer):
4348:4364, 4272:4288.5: 1.14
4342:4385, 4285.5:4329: 1.06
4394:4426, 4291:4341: 0.94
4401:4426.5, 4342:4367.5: 0.87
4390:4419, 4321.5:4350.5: 0.88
